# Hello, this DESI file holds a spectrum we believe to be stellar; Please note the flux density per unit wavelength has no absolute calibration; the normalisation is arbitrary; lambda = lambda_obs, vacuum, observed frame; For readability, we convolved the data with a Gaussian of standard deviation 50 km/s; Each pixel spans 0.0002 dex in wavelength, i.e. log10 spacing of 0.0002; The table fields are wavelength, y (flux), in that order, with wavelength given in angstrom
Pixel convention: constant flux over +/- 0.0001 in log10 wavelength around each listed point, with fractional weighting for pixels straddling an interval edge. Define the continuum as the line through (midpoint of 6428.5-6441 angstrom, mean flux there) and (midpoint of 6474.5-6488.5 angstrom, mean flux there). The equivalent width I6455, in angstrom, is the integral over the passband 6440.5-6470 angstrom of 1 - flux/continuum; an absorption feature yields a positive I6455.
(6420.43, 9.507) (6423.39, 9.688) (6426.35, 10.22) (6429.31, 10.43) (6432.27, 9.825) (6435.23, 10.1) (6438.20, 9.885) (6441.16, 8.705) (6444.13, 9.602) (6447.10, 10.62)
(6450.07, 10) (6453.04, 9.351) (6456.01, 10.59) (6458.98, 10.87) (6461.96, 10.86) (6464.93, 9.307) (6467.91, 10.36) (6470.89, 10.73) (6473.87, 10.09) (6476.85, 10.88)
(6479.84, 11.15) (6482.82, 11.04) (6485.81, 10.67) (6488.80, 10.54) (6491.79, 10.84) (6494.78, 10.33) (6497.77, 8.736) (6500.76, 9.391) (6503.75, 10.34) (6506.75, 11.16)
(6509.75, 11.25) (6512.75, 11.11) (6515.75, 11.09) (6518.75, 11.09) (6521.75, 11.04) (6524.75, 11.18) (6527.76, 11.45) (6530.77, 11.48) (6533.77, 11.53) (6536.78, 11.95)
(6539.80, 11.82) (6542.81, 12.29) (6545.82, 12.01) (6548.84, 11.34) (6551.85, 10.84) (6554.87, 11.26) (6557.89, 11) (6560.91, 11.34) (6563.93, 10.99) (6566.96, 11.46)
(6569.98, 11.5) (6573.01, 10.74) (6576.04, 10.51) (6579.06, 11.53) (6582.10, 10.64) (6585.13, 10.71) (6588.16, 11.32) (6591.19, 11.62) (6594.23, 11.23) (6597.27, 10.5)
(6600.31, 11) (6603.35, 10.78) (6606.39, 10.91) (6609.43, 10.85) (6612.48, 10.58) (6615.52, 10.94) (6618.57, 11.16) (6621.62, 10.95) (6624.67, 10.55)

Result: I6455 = 0.68 angstrom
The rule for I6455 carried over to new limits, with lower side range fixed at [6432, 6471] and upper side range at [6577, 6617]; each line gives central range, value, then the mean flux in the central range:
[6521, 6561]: -3.3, 11.5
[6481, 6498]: -0.4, 10.5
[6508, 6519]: -0.7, 11.1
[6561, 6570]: -0.4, 11.3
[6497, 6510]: 0.3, 10.2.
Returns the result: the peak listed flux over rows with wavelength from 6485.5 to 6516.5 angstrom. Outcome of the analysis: 11.25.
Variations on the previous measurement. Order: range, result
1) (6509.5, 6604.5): 12.29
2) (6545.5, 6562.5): 12.01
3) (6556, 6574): 11.5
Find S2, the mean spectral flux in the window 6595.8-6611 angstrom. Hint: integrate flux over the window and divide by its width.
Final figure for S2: 10.8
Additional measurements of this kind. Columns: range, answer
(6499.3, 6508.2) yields 10.3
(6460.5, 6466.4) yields 10.1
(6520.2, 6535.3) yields 11.3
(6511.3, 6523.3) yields 11.1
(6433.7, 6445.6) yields 9.57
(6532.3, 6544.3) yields 11.9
